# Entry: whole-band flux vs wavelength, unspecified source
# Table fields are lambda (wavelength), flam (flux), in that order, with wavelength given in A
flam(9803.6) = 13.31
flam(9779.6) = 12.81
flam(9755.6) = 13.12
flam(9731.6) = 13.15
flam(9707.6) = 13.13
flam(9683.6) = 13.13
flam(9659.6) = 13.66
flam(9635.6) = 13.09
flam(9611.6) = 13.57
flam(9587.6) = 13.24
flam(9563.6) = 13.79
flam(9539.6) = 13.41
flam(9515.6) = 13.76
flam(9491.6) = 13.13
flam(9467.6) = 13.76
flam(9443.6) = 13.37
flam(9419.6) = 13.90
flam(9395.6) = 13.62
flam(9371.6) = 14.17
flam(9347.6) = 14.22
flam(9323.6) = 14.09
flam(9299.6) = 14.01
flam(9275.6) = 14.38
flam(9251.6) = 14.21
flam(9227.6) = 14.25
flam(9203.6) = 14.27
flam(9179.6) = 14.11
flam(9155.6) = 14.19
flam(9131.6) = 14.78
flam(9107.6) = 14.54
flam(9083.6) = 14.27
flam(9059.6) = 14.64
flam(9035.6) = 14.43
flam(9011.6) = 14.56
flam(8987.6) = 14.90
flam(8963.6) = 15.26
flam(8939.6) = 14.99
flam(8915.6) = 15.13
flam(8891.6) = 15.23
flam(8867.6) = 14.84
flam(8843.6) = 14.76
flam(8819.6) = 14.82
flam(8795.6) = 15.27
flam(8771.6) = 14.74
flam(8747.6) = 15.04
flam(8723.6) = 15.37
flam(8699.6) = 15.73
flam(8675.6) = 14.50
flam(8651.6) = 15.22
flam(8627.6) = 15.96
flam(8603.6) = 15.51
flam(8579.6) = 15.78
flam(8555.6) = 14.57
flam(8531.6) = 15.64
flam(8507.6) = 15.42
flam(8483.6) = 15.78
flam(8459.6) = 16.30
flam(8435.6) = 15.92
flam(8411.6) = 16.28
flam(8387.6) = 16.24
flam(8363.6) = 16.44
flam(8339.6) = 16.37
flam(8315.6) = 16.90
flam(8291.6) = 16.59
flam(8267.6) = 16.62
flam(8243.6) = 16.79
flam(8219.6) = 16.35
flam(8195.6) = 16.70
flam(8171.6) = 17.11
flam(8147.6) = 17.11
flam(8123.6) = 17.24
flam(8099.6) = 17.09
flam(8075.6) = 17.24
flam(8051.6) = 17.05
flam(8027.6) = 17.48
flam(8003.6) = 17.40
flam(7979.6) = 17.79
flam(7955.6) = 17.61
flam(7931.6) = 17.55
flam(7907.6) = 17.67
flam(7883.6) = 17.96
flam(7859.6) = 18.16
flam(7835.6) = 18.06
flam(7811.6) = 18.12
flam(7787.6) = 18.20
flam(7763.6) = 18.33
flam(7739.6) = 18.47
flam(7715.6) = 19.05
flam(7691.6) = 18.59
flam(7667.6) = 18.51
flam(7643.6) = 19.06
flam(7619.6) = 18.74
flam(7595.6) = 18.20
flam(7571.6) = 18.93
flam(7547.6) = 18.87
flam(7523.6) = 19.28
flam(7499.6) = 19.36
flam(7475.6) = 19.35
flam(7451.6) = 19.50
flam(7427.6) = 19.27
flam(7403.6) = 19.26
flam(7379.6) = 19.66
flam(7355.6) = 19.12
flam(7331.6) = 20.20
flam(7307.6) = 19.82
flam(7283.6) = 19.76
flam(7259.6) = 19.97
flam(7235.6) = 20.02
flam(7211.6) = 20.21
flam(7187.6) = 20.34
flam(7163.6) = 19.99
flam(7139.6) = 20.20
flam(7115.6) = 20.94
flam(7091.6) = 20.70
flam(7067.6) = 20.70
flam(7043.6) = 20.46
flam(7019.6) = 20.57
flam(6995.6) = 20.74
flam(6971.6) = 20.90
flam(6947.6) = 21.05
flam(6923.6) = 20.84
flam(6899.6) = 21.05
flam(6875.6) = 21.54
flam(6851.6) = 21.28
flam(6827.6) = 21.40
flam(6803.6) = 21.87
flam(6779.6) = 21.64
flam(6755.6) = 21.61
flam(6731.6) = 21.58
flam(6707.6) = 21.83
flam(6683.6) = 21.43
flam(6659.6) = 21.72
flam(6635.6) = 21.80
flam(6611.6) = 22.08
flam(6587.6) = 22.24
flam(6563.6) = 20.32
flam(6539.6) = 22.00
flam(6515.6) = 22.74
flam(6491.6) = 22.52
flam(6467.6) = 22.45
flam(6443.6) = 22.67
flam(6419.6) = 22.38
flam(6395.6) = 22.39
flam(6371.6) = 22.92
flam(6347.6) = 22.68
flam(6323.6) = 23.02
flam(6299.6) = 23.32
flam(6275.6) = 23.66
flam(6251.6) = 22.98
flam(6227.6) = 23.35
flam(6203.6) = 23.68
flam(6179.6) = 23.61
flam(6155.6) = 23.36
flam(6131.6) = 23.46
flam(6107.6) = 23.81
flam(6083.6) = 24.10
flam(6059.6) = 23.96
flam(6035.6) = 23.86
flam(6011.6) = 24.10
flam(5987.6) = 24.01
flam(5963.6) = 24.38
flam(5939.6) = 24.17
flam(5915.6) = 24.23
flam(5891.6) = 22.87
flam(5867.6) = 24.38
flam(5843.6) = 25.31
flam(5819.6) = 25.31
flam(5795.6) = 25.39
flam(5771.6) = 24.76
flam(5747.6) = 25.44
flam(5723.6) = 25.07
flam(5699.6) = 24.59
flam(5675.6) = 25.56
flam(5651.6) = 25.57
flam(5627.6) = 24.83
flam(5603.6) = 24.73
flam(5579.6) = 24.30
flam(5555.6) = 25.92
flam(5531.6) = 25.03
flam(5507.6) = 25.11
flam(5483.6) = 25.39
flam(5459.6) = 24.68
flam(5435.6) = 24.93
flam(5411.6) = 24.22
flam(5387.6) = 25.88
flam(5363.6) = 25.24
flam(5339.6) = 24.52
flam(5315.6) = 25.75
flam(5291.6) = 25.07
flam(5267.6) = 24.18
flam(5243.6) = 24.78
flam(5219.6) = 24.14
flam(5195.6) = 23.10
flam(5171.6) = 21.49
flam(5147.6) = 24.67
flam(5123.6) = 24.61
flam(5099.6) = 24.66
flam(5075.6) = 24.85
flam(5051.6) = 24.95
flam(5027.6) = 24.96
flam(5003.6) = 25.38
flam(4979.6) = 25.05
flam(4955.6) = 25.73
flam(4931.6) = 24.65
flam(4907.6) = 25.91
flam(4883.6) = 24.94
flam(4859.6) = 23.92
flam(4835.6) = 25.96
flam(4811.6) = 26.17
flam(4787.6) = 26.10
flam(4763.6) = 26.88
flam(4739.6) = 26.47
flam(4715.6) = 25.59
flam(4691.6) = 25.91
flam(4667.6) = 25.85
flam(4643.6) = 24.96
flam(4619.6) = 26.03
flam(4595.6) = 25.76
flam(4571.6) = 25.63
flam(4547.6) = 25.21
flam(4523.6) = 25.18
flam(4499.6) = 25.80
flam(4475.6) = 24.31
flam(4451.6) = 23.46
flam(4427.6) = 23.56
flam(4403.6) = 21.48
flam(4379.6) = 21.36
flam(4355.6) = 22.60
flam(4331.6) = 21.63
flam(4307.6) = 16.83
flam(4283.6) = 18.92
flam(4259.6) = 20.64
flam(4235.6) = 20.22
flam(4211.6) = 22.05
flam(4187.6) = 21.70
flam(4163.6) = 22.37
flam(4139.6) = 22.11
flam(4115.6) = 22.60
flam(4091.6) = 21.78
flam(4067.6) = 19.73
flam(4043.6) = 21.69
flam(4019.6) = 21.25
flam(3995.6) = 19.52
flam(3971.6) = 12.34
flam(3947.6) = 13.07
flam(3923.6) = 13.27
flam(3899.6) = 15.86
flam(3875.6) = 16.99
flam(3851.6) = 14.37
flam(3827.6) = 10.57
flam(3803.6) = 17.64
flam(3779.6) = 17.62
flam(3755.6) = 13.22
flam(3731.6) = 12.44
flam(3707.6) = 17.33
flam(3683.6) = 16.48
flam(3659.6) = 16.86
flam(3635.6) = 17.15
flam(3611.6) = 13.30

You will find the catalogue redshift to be 0.00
